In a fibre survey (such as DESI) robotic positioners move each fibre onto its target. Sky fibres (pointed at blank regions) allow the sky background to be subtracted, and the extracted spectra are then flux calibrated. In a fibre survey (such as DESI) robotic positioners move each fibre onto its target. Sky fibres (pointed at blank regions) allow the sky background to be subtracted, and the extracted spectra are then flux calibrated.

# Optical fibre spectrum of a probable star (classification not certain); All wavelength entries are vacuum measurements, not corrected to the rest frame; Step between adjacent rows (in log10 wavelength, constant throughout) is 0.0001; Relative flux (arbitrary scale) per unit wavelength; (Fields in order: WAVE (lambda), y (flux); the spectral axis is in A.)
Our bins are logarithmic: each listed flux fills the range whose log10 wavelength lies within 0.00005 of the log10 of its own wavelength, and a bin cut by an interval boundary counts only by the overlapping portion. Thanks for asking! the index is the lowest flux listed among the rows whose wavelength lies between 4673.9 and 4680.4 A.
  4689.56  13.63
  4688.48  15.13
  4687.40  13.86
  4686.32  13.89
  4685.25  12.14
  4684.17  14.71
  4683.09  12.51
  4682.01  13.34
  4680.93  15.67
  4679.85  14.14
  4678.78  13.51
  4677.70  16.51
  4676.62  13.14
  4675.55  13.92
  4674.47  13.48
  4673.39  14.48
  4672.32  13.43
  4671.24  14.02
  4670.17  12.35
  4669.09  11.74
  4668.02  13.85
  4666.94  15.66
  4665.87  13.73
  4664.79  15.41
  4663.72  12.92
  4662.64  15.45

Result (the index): 13.14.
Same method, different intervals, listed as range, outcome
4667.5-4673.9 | 11.74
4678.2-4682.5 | 13.34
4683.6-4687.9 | 12.14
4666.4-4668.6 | 13.85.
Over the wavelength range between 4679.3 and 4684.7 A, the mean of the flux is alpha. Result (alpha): 14.1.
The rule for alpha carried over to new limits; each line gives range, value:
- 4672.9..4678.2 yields 14.3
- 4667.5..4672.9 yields 13.1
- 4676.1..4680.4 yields 14.3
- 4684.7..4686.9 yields 13.1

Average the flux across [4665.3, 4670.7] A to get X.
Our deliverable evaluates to 13.5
